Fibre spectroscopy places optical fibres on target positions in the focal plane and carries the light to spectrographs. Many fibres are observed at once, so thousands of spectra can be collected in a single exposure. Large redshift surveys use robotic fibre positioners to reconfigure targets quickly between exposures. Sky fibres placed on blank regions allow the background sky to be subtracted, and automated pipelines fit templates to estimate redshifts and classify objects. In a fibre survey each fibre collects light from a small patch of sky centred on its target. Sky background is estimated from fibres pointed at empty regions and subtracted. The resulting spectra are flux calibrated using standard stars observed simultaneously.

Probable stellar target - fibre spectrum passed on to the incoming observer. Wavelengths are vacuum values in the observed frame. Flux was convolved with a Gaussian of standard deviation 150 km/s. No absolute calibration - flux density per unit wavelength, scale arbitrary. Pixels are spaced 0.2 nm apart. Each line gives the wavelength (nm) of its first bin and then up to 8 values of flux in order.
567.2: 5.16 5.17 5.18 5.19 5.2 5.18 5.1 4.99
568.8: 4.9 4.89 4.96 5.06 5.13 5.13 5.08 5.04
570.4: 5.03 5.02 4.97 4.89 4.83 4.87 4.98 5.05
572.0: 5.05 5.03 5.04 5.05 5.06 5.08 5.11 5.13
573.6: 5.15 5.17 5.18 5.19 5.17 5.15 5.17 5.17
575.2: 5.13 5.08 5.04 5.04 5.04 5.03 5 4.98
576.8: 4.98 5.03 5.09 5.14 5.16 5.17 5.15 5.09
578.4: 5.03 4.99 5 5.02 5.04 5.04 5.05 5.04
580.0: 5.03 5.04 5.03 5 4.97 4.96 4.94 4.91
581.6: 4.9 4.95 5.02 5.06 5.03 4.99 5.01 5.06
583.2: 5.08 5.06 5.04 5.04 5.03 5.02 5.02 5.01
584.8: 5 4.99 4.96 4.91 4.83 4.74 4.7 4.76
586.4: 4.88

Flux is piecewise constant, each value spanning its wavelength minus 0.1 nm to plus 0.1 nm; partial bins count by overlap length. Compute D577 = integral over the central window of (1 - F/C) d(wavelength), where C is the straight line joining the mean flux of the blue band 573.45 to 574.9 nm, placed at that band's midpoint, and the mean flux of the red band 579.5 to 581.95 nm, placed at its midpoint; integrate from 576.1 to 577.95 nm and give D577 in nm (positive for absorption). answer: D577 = 0.008 nm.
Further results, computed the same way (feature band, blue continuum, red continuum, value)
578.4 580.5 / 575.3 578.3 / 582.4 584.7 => 0.01 nm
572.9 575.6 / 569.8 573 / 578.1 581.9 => -0.07 nm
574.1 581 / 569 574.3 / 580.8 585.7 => -0.06 nm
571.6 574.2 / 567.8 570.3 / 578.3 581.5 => -0.03 nm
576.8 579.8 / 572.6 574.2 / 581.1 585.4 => 0.00 nm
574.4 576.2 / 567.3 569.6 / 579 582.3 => -0.02 nm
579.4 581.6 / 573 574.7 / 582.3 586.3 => 0.02 nm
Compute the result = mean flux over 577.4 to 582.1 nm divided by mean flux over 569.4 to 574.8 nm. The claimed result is 1.0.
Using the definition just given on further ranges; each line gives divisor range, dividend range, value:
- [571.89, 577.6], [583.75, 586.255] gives 0.97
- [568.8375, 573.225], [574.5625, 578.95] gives 1.01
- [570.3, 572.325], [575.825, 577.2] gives 1.01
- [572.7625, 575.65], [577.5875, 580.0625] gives 0.99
